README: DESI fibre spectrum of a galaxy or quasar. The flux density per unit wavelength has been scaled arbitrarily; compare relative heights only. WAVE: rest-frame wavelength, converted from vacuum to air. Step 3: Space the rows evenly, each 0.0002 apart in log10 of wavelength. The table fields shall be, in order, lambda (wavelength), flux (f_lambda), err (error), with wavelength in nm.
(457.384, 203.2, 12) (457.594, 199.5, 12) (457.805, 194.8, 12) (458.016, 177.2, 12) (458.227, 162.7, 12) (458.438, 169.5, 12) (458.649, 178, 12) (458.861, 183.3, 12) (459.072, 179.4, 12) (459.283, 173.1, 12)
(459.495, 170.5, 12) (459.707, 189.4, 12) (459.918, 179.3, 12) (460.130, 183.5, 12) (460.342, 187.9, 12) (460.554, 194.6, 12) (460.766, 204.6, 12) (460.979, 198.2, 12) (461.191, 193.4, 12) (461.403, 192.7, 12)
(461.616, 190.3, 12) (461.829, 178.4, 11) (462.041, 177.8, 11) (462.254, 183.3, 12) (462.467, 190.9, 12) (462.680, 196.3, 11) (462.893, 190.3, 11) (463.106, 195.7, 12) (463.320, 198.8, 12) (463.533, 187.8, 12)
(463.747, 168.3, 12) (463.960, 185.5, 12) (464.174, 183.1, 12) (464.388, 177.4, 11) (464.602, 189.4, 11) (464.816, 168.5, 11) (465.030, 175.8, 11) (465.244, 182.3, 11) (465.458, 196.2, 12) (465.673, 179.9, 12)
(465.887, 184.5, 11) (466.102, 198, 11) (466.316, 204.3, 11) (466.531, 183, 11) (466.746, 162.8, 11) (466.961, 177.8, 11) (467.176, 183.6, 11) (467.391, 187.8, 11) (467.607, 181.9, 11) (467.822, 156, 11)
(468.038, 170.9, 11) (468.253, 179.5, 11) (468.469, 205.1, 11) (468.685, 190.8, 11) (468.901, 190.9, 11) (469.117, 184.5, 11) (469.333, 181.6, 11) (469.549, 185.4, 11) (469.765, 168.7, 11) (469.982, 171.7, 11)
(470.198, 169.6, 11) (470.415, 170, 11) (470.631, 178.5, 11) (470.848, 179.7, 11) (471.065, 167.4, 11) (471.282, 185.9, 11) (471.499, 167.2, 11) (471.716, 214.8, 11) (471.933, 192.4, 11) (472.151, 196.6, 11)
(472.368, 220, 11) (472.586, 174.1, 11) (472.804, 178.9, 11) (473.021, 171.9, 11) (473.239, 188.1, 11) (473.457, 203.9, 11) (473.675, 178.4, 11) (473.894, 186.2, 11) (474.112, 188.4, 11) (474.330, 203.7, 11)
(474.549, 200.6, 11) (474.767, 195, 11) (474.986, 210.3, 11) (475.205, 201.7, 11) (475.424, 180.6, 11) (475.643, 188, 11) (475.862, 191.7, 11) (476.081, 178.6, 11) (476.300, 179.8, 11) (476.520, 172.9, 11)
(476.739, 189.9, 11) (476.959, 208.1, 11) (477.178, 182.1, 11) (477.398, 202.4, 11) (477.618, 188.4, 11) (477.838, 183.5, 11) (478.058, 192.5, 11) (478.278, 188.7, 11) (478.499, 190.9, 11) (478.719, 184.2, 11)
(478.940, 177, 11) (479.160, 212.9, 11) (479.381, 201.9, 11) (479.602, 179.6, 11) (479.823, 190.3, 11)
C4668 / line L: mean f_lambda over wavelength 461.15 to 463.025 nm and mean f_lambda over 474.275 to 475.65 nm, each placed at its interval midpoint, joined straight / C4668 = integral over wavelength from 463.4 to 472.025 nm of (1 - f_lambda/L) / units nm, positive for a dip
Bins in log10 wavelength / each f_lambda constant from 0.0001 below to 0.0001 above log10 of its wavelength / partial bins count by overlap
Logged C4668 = 0.47 nm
